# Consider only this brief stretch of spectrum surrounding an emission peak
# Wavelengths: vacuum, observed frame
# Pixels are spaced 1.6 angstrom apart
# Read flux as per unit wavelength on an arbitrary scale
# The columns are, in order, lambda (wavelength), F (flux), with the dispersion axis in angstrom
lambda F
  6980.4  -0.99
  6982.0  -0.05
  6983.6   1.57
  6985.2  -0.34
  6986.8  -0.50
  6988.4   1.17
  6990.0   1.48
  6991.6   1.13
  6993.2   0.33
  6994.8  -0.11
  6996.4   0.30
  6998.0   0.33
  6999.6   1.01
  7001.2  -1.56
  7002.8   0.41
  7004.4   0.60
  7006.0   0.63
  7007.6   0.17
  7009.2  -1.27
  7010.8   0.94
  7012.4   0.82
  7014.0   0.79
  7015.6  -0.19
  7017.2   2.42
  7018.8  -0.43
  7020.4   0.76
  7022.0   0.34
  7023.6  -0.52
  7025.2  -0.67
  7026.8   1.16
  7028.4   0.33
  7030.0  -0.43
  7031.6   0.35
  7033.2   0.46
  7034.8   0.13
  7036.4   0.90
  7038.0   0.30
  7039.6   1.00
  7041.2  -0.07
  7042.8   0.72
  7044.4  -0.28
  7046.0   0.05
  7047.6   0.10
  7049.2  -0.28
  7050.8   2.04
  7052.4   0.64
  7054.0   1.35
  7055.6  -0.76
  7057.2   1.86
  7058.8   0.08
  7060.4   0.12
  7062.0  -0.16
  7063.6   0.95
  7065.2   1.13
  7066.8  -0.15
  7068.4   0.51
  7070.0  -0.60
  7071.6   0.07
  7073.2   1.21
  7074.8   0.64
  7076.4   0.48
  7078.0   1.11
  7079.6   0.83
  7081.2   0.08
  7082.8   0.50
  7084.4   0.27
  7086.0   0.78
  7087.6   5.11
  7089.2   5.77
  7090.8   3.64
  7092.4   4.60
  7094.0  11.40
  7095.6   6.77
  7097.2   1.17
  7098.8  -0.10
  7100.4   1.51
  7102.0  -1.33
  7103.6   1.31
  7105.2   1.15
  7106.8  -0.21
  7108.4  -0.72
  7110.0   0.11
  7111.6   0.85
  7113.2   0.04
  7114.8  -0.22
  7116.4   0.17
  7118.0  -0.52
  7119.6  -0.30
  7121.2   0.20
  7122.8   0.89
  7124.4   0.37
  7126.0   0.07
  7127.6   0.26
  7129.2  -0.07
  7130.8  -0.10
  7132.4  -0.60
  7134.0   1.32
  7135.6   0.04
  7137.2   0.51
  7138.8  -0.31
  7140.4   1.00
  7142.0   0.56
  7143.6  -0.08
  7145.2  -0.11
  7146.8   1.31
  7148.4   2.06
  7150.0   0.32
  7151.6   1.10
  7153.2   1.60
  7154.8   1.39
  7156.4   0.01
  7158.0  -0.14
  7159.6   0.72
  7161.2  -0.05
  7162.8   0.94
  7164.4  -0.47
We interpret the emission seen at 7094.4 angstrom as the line [O II]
